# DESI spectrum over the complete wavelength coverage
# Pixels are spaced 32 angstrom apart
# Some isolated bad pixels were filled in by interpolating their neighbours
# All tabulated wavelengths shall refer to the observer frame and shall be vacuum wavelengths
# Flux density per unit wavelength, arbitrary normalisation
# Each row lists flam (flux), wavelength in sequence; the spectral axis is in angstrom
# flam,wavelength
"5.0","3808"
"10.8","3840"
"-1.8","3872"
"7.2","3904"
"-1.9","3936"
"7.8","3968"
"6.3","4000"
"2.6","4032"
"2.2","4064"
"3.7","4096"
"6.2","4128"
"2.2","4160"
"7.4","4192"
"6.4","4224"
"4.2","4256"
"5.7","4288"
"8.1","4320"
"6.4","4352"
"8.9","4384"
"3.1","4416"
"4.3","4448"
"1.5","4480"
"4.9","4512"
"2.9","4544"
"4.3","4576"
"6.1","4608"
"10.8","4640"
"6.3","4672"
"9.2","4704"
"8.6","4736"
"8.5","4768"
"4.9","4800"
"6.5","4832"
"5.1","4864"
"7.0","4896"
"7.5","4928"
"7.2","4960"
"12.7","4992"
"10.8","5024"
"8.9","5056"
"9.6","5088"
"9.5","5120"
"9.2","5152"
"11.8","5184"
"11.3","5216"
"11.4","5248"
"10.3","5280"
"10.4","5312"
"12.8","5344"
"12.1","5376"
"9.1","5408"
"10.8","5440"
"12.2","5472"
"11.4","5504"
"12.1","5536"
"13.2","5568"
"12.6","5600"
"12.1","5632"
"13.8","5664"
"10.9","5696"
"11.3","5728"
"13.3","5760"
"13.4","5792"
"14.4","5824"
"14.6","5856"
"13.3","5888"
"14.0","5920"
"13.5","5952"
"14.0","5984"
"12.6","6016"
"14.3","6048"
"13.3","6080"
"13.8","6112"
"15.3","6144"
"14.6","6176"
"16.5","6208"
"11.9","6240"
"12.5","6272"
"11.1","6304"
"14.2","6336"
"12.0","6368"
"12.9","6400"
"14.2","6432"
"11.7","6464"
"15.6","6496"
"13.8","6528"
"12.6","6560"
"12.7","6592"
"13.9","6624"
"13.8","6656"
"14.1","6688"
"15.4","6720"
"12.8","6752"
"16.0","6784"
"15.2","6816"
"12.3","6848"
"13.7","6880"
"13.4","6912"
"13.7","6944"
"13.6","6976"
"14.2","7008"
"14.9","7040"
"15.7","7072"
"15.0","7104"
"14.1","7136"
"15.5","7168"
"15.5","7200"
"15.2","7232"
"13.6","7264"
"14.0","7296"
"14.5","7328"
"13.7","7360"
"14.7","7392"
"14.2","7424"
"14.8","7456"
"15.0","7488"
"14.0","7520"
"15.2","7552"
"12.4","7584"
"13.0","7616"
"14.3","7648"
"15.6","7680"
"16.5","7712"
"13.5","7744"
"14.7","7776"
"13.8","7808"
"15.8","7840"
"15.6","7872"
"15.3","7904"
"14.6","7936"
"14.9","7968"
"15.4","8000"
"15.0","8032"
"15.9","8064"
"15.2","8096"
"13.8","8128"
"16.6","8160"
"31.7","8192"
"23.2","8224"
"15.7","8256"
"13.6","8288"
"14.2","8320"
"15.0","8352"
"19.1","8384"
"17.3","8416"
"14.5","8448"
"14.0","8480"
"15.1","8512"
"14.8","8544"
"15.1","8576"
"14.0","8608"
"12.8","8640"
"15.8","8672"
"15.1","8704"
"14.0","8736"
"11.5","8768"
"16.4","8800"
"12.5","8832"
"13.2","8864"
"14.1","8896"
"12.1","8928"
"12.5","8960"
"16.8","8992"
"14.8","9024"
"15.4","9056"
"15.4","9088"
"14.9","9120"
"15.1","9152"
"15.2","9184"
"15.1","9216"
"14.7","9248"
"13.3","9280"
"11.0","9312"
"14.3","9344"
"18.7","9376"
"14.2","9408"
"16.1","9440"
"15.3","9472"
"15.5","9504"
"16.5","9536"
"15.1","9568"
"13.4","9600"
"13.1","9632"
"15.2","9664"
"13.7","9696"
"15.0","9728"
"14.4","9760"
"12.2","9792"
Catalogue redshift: 0.25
